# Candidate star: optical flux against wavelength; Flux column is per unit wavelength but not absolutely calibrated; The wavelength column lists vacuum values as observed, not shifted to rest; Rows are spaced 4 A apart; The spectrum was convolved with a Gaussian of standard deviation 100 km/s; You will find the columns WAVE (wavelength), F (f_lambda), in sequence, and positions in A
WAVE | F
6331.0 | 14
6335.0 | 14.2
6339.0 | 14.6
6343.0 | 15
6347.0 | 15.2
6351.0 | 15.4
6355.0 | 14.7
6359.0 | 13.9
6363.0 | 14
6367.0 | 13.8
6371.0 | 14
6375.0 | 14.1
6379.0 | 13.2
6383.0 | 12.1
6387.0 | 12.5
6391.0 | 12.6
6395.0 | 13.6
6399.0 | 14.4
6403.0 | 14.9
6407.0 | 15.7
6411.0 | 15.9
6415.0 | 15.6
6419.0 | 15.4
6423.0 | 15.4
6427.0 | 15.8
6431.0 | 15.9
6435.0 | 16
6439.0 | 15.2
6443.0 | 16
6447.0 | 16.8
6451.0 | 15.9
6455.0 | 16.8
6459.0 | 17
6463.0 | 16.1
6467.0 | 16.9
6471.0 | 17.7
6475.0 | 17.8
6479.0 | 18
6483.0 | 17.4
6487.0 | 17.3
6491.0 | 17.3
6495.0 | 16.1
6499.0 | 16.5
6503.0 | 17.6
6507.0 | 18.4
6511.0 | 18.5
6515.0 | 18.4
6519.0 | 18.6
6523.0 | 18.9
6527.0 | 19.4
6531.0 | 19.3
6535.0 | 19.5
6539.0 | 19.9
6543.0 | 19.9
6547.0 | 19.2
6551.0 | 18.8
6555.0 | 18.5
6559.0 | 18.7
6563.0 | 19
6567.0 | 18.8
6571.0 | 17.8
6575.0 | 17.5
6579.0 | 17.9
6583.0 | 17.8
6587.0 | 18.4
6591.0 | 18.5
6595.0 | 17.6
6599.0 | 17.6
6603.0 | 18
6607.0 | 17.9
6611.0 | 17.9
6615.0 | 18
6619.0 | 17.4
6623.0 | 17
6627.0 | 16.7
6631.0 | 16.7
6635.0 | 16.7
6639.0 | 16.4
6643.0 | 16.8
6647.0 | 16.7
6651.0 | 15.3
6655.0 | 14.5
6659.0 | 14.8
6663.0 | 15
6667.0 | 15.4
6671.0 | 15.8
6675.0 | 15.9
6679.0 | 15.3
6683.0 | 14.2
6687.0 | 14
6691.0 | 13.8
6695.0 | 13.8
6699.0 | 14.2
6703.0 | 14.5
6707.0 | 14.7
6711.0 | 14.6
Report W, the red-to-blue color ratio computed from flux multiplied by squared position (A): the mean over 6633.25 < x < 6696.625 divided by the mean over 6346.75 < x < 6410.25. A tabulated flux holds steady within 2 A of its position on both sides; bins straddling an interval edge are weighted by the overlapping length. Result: 1.19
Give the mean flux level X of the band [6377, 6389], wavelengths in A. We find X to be 12.6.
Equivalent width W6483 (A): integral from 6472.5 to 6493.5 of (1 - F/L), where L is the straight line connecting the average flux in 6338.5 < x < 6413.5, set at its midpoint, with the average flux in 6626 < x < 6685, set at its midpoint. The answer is -3.91 A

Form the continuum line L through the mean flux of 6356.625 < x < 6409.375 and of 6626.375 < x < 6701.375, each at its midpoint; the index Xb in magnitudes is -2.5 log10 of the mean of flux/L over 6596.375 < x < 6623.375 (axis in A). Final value -0.18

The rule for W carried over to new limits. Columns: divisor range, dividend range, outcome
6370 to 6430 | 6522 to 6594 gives 1.37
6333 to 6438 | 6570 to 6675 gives 1.25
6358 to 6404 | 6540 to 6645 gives 1.41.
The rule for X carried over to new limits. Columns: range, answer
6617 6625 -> 17.2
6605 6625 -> 17.6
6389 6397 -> 13.1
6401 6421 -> 15.5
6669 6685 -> 15.3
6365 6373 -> 13.9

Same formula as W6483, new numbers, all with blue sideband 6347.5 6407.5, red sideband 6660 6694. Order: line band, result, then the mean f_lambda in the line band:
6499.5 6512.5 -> -3.29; 18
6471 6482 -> -2.77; 17.8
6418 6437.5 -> -2.25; 15.7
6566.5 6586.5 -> -4.63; 17.9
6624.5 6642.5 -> -2.32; 16.6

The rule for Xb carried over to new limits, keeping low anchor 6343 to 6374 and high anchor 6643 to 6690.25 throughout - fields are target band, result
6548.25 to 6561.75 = -0.245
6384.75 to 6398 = 0.121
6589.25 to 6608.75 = -0.190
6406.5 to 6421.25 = -0.076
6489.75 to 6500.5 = -0.125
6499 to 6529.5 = -0.235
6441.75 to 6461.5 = -0.127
